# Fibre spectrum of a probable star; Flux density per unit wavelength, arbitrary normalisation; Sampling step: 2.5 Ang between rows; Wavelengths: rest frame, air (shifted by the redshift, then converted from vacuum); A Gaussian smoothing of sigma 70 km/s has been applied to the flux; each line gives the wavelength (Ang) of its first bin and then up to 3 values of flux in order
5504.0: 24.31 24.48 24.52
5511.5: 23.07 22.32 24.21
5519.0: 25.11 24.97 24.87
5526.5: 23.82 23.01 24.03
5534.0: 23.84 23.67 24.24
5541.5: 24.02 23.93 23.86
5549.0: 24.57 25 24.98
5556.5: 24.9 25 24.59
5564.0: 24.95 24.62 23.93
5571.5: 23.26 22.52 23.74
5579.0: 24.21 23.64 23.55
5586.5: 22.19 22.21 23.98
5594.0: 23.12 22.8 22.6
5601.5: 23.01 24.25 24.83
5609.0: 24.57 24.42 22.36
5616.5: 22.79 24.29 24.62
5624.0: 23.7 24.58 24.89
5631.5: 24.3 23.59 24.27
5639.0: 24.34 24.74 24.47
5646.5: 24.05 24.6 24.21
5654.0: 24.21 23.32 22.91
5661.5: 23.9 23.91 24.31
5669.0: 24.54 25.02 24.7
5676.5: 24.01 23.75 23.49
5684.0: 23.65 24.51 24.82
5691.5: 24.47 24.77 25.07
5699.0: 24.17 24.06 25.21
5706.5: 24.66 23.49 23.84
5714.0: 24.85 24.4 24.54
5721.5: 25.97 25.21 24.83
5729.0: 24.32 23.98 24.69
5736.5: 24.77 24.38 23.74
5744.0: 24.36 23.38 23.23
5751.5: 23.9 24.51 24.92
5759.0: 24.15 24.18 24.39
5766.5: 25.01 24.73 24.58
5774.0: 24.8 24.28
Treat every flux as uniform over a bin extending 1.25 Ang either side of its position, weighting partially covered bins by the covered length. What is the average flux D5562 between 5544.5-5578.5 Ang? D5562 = 24.3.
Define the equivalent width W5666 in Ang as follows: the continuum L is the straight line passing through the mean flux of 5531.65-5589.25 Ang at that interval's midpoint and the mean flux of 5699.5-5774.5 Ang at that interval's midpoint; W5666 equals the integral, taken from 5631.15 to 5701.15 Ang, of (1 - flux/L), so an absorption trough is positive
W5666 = 0.1 Ang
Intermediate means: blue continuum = 24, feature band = 24.2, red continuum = 24.4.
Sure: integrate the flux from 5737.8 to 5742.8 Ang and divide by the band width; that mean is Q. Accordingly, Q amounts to 24.1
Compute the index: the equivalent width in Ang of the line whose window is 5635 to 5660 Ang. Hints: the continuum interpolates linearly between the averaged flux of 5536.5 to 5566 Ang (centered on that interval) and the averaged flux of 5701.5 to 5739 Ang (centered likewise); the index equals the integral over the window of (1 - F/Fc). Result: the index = 0.5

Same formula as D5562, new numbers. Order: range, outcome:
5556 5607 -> 23.7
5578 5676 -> 23.9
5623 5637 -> 24.2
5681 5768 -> 24.4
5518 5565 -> 24.4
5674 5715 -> 24.3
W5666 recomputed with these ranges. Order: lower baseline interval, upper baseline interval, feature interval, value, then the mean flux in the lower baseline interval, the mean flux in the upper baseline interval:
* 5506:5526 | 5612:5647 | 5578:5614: 0.9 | 24.2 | 24.1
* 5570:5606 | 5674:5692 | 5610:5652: -0.9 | 23.3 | 24.1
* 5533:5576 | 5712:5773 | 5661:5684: 0.2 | 24.2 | 24.5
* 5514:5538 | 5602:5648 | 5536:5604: 0.8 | 24.1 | 24.2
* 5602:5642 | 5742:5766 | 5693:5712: -0.2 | 24.1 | 24.1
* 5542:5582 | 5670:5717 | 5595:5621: 0.7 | 24.2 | 24.4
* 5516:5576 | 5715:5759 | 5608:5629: 0.3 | 24.2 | 24.4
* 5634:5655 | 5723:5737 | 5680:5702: 0.1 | 24.3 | 24.6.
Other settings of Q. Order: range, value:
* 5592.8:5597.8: 23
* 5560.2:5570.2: 24.5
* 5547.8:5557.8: 24.9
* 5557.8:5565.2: 24.8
